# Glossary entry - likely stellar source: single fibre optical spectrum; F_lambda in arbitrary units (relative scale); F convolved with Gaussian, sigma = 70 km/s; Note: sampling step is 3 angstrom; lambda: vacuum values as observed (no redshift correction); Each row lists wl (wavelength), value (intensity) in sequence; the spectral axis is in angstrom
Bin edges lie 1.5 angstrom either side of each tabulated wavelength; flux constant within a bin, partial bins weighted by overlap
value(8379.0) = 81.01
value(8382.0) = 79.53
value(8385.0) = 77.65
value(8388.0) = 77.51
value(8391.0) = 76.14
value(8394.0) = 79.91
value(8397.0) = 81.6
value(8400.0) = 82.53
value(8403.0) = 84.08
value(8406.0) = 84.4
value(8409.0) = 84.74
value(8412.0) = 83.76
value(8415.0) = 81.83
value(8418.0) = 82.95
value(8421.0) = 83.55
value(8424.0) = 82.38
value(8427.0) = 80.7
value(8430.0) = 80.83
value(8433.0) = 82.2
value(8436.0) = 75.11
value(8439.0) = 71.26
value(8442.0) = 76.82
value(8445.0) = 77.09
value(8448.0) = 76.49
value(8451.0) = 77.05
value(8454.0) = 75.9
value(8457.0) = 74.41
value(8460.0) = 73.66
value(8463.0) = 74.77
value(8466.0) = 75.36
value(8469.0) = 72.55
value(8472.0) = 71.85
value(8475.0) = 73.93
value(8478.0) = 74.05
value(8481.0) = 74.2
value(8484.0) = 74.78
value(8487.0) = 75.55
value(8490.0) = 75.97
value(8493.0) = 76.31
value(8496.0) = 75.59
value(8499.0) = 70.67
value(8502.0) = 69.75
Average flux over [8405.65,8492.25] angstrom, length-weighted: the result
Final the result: 77.4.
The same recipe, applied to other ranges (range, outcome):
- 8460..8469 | 74.4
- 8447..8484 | 74.5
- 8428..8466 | 76.3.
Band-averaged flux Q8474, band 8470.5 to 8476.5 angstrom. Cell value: 72.9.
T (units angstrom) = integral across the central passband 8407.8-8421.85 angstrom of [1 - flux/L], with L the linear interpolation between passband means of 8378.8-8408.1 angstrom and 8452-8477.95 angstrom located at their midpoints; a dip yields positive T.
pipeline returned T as -0.8 angstrom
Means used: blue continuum 80.5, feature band 83.3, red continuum 74.1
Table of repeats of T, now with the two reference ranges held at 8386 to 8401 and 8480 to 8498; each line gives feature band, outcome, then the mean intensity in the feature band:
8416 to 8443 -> -0.6 angstrom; 79.6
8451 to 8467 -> 0.3 angstrom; 75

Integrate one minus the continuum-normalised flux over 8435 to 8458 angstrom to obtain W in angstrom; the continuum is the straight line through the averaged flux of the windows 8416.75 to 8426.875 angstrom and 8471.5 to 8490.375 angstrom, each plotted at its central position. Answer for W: 1.1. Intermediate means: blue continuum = 82.7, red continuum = 74.4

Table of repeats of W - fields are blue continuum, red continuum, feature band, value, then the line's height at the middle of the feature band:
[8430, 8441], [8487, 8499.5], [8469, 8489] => 0.4 angstrom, 75.5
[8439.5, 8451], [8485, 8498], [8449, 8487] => 0.8 angstrom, 76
